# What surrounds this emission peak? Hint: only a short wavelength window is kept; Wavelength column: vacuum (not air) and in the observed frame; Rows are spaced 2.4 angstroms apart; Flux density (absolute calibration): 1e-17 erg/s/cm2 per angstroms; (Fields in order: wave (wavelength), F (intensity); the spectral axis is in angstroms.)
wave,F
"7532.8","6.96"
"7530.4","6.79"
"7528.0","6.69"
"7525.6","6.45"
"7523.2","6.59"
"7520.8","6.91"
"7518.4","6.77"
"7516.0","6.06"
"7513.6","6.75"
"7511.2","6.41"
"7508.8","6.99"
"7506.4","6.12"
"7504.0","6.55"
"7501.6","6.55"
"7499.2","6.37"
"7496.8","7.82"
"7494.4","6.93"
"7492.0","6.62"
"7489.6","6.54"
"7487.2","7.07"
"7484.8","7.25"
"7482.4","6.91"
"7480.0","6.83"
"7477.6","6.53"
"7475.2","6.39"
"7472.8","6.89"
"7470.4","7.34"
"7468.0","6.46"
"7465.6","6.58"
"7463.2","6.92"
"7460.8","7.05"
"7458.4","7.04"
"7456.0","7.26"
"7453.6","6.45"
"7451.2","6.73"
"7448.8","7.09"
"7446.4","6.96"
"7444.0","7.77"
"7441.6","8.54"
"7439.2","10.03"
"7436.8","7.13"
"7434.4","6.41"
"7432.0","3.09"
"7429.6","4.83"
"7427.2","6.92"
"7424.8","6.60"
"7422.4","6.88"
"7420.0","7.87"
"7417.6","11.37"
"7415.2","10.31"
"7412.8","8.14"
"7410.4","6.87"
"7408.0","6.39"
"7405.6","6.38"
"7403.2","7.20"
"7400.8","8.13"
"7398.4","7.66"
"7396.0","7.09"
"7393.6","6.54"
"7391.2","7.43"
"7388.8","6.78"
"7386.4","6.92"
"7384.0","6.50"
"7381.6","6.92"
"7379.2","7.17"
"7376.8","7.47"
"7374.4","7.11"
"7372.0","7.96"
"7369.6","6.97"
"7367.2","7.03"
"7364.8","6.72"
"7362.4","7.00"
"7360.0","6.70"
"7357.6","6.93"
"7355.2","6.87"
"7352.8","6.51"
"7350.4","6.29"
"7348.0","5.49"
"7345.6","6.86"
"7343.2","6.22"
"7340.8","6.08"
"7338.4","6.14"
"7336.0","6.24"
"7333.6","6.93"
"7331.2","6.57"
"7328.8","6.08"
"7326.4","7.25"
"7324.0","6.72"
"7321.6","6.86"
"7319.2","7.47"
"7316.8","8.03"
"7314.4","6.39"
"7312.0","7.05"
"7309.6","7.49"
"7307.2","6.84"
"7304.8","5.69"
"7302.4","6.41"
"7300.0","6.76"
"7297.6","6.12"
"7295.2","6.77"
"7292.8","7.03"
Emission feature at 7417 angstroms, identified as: Halpha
